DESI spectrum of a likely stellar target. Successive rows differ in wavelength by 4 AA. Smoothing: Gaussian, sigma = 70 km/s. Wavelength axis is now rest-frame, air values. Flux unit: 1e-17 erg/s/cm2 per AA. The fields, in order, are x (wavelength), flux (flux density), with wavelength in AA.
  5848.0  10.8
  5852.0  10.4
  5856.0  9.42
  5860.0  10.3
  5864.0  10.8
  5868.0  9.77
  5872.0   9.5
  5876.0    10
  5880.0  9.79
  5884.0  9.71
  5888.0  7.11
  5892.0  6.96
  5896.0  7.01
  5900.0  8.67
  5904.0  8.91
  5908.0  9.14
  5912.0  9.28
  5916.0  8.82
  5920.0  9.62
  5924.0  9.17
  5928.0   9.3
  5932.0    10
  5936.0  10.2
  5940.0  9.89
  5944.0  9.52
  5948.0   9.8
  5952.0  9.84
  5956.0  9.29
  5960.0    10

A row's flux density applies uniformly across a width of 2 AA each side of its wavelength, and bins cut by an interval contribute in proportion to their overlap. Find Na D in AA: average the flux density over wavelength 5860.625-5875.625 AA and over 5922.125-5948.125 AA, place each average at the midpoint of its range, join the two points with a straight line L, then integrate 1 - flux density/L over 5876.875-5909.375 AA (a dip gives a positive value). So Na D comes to 4.8 AA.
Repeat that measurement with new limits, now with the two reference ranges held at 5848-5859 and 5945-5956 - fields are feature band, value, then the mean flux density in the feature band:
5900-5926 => 1.9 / 9.12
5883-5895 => 2.7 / 7.7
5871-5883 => 0.3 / 9.78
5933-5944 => -0.2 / 9.95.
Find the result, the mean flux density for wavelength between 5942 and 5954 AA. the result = 9.72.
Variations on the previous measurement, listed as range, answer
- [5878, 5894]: 8.39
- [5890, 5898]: 6.98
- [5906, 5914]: 9.21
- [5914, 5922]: 9.22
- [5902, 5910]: 9.03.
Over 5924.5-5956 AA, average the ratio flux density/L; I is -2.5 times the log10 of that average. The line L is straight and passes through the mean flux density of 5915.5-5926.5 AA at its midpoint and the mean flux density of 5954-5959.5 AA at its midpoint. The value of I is -0.04 mag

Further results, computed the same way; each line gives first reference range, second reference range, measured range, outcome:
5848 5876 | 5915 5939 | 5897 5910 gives 0.116 mag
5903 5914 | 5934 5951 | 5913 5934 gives 0.008 mag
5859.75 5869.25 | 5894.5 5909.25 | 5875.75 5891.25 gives 0.061 mag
